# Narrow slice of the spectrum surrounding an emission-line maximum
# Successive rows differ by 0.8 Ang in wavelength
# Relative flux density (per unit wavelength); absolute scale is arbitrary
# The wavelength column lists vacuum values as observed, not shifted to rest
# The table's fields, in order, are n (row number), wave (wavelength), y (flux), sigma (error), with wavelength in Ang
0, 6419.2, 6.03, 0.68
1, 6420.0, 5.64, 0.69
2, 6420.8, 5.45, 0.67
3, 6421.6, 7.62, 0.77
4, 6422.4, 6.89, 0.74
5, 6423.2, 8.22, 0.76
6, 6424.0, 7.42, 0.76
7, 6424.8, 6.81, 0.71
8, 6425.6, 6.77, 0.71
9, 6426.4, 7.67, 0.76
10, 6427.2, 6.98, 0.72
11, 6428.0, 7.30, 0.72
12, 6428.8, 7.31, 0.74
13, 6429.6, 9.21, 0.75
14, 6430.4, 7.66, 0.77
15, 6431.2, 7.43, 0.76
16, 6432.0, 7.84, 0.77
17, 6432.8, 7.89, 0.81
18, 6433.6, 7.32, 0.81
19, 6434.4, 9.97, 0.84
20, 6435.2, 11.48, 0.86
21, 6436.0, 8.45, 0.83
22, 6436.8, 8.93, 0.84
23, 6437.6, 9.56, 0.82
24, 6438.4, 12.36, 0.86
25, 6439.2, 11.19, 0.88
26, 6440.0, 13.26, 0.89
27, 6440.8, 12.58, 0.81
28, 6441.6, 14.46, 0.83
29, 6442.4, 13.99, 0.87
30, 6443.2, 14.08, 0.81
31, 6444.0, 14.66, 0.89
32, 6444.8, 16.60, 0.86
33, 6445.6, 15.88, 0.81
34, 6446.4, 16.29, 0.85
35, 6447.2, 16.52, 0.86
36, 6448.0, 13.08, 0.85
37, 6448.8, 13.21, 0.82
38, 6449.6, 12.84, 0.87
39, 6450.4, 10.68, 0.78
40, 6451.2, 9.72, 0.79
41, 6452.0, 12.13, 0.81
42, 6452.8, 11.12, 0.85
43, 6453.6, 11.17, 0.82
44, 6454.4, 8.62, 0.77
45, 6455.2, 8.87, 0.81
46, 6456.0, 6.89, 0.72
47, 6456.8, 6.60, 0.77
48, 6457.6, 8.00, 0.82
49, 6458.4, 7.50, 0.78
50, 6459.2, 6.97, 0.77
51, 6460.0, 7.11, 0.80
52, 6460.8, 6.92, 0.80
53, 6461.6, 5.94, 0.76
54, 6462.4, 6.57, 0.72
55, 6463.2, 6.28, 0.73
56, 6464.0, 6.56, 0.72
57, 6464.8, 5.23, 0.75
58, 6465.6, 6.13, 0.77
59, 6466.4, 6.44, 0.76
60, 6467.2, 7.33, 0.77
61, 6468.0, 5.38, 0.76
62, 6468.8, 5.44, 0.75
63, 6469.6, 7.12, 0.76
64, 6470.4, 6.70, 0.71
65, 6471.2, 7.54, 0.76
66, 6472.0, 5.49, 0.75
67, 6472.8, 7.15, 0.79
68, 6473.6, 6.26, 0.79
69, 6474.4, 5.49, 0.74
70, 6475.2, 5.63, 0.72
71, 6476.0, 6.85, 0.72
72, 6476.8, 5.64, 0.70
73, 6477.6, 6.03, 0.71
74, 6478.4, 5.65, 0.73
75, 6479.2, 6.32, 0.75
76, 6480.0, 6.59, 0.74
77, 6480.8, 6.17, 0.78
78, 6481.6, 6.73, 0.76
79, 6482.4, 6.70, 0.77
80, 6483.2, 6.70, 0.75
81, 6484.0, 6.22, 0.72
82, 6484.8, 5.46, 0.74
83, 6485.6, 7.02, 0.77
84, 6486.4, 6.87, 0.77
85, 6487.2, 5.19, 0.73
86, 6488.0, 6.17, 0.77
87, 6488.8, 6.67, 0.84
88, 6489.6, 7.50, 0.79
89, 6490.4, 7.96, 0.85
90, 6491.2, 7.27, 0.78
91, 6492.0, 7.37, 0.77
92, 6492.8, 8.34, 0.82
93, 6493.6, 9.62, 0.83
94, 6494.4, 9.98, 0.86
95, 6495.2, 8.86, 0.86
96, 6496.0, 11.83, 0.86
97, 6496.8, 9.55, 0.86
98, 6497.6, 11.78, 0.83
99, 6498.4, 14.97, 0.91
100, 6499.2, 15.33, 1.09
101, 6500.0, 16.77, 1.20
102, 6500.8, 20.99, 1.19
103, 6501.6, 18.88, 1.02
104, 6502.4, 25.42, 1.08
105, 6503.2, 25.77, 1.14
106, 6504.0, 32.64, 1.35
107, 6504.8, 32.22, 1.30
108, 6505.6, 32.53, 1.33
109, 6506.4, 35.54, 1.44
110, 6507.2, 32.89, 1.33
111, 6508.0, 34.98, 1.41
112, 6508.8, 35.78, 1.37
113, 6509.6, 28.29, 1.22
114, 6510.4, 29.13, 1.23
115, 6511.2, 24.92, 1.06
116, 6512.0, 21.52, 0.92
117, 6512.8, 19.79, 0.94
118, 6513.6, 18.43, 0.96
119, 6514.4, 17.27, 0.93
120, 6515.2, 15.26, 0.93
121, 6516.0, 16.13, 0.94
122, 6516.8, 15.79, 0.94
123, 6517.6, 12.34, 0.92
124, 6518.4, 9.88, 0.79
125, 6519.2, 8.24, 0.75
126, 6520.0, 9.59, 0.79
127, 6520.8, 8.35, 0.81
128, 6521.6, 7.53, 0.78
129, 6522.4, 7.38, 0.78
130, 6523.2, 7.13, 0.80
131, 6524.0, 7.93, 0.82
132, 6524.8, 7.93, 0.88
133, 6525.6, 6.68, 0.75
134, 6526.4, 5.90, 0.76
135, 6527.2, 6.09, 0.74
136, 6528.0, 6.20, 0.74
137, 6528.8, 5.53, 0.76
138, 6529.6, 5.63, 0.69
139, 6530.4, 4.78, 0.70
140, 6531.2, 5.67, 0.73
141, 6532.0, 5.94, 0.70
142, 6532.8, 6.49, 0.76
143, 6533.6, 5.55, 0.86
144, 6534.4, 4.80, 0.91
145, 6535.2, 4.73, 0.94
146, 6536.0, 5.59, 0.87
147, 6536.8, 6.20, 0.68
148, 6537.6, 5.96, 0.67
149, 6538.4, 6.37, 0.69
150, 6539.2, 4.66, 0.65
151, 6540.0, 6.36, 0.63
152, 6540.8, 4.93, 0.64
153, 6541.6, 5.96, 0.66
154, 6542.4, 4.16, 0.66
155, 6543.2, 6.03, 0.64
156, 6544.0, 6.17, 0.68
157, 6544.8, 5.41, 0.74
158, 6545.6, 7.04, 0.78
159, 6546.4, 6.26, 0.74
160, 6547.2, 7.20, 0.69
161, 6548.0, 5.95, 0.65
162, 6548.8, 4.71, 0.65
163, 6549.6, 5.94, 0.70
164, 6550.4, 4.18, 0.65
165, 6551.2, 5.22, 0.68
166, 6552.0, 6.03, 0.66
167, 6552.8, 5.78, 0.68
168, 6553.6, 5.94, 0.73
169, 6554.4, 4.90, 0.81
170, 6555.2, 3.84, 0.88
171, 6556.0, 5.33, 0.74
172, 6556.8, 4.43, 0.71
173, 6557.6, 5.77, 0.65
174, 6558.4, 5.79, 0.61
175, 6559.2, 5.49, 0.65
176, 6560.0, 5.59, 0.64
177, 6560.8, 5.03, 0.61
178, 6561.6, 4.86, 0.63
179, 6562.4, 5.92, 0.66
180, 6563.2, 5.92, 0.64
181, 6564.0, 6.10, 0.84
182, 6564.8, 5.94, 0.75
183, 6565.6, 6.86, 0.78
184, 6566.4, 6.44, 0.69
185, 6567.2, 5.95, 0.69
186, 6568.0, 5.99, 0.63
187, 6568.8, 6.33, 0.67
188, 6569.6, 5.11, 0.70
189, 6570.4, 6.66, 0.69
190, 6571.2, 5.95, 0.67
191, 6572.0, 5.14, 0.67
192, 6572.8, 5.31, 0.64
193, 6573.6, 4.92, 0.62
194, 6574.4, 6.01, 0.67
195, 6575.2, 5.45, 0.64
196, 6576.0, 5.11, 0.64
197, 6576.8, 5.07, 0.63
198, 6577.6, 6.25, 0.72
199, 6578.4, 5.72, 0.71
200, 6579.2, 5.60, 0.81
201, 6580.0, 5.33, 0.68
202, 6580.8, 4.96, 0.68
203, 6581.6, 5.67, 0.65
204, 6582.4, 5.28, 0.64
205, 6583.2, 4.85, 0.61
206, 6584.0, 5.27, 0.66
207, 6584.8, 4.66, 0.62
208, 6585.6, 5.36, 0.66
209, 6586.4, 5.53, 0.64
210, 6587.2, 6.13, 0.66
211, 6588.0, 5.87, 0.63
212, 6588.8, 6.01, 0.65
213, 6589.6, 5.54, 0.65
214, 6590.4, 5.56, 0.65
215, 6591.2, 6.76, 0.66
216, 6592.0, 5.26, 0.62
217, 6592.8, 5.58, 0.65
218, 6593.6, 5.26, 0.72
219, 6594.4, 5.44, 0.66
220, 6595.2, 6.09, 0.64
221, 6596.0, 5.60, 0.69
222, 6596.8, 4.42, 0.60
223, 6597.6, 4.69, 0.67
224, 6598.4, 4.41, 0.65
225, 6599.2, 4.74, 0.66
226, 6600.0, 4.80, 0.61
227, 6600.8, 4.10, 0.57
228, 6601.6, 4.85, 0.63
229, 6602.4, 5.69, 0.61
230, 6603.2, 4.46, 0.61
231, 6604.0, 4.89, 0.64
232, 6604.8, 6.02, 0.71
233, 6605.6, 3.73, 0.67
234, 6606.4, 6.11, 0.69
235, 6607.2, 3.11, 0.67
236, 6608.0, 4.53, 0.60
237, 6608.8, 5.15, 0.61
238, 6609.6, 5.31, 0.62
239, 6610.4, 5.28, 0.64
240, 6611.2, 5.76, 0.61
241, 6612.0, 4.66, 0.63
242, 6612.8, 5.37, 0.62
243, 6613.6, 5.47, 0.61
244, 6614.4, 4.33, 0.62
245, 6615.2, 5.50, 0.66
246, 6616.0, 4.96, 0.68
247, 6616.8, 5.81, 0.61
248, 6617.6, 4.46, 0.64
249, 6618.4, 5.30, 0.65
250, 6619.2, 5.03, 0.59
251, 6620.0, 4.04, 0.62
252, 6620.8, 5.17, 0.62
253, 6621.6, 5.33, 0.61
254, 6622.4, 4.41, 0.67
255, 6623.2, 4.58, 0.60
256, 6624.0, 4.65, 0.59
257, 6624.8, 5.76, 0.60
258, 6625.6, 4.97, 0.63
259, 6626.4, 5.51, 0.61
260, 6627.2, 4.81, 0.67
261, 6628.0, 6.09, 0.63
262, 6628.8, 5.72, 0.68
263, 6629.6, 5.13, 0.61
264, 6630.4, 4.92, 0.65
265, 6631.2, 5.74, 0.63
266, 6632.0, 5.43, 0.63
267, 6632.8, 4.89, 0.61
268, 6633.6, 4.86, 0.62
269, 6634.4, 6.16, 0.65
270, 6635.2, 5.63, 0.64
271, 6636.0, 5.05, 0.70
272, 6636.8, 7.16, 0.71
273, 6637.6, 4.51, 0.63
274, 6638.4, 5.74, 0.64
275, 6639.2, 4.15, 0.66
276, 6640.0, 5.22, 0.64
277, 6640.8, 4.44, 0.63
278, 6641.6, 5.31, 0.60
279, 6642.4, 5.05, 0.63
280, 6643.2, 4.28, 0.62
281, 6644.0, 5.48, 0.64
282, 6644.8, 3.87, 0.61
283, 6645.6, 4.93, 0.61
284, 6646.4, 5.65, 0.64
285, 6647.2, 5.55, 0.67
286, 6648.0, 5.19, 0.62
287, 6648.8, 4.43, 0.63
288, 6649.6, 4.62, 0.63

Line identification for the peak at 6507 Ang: [O III] 5007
